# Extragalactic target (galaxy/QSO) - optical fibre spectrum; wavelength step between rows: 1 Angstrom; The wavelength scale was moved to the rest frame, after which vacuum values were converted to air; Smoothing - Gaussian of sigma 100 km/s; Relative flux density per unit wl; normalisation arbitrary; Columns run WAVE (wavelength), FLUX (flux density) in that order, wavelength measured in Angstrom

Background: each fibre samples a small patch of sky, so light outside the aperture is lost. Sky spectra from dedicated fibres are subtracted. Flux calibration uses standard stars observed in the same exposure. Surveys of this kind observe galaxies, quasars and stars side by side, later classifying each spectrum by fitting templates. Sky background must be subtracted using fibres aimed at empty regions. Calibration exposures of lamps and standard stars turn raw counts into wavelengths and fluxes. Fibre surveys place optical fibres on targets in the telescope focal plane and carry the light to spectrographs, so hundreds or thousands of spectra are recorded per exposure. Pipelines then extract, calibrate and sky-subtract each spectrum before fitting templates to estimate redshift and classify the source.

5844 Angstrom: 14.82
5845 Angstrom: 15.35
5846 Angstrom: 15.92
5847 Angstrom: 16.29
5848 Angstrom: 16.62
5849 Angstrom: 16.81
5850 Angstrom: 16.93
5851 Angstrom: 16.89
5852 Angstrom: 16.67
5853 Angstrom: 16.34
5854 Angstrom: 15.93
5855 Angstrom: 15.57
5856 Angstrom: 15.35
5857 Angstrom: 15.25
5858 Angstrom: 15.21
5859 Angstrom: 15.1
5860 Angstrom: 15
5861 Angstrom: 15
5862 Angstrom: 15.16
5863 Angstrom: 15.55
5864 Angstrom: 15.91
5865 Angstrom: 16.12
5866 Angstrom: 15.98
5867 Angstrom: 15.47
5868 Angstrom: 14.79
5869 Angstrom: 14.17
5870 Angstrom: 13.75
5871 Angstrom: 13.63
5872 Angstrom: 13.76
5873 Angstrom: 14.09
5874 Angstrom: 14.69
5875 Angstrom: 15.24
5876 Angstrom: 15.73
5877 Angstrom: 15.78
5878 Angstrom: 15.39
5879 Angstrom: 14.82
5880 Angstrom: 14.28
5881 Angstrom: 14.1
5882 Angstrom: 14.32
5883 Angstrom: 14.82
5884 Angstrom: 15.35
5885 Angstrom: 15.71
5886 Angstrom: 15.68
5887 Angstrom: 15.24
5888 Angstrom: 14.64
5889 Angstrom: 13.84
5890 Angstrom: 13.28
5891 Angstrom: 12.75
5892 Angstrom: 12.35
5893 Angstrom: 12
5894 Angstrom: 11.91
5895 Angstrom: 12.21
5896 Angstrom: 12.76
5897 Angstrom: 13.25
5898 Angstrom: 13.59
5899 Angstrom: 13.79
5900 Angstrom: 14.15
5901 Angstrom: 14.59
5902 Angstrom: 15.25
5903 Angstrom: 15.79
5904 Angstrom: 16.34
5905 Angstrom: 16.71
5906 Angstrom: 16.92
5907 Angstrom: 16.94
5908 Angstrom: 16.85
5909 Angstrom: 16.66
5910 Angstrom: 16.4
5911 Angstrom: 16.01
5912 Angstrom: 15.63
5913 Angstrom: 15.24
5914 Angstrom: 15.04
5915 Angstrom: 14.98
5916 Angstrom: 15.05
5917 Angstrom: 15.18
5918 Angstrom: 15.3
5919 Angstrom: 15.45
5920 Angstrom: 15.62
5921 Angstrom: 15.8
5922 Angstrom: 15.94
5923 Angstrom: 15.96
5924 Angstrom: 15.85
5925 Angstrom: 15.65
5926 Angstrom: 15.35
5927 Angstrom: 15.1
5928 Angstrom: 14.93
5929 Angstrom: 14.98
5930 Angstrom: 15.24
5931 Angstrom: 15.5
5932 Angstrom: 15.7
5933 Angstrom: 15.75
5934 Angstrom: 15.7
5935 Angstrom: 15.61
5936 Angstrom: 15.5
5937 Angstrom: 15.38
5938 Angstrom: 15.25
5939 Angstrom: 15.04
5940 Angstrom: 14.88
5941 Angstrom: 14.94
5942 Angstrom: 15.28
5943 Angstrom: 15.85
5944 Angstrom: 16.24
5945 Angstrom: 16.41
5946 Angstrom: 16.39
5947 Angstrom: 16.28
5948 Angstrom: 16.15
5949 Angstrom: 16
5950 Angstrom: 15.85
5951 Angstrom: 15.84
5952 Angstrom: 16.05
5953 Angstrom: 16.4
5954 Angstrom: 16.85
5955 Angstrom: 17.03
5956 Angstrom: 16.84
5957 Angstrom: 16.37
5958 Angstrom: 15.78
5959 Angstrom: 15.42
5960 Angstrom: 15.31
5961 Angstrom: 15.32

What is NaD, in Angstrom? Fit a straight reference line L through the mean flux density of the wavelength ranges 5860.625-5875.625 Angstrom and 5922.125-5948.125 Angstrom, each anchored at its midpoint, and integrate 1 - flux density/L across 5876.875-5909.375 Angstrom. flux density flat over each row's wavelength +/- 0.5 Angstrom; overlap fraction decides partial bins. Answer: 1.2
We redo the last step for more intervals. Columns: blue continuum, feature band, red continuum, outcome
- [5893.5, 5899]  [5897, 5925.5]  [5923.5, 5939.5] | -3.4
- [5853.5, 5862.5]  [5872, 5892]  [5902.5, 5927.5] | 1.1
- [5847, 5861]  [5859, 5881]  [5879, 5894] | 0.1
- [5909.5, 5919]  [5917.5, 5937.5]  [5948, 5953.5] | 0.2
